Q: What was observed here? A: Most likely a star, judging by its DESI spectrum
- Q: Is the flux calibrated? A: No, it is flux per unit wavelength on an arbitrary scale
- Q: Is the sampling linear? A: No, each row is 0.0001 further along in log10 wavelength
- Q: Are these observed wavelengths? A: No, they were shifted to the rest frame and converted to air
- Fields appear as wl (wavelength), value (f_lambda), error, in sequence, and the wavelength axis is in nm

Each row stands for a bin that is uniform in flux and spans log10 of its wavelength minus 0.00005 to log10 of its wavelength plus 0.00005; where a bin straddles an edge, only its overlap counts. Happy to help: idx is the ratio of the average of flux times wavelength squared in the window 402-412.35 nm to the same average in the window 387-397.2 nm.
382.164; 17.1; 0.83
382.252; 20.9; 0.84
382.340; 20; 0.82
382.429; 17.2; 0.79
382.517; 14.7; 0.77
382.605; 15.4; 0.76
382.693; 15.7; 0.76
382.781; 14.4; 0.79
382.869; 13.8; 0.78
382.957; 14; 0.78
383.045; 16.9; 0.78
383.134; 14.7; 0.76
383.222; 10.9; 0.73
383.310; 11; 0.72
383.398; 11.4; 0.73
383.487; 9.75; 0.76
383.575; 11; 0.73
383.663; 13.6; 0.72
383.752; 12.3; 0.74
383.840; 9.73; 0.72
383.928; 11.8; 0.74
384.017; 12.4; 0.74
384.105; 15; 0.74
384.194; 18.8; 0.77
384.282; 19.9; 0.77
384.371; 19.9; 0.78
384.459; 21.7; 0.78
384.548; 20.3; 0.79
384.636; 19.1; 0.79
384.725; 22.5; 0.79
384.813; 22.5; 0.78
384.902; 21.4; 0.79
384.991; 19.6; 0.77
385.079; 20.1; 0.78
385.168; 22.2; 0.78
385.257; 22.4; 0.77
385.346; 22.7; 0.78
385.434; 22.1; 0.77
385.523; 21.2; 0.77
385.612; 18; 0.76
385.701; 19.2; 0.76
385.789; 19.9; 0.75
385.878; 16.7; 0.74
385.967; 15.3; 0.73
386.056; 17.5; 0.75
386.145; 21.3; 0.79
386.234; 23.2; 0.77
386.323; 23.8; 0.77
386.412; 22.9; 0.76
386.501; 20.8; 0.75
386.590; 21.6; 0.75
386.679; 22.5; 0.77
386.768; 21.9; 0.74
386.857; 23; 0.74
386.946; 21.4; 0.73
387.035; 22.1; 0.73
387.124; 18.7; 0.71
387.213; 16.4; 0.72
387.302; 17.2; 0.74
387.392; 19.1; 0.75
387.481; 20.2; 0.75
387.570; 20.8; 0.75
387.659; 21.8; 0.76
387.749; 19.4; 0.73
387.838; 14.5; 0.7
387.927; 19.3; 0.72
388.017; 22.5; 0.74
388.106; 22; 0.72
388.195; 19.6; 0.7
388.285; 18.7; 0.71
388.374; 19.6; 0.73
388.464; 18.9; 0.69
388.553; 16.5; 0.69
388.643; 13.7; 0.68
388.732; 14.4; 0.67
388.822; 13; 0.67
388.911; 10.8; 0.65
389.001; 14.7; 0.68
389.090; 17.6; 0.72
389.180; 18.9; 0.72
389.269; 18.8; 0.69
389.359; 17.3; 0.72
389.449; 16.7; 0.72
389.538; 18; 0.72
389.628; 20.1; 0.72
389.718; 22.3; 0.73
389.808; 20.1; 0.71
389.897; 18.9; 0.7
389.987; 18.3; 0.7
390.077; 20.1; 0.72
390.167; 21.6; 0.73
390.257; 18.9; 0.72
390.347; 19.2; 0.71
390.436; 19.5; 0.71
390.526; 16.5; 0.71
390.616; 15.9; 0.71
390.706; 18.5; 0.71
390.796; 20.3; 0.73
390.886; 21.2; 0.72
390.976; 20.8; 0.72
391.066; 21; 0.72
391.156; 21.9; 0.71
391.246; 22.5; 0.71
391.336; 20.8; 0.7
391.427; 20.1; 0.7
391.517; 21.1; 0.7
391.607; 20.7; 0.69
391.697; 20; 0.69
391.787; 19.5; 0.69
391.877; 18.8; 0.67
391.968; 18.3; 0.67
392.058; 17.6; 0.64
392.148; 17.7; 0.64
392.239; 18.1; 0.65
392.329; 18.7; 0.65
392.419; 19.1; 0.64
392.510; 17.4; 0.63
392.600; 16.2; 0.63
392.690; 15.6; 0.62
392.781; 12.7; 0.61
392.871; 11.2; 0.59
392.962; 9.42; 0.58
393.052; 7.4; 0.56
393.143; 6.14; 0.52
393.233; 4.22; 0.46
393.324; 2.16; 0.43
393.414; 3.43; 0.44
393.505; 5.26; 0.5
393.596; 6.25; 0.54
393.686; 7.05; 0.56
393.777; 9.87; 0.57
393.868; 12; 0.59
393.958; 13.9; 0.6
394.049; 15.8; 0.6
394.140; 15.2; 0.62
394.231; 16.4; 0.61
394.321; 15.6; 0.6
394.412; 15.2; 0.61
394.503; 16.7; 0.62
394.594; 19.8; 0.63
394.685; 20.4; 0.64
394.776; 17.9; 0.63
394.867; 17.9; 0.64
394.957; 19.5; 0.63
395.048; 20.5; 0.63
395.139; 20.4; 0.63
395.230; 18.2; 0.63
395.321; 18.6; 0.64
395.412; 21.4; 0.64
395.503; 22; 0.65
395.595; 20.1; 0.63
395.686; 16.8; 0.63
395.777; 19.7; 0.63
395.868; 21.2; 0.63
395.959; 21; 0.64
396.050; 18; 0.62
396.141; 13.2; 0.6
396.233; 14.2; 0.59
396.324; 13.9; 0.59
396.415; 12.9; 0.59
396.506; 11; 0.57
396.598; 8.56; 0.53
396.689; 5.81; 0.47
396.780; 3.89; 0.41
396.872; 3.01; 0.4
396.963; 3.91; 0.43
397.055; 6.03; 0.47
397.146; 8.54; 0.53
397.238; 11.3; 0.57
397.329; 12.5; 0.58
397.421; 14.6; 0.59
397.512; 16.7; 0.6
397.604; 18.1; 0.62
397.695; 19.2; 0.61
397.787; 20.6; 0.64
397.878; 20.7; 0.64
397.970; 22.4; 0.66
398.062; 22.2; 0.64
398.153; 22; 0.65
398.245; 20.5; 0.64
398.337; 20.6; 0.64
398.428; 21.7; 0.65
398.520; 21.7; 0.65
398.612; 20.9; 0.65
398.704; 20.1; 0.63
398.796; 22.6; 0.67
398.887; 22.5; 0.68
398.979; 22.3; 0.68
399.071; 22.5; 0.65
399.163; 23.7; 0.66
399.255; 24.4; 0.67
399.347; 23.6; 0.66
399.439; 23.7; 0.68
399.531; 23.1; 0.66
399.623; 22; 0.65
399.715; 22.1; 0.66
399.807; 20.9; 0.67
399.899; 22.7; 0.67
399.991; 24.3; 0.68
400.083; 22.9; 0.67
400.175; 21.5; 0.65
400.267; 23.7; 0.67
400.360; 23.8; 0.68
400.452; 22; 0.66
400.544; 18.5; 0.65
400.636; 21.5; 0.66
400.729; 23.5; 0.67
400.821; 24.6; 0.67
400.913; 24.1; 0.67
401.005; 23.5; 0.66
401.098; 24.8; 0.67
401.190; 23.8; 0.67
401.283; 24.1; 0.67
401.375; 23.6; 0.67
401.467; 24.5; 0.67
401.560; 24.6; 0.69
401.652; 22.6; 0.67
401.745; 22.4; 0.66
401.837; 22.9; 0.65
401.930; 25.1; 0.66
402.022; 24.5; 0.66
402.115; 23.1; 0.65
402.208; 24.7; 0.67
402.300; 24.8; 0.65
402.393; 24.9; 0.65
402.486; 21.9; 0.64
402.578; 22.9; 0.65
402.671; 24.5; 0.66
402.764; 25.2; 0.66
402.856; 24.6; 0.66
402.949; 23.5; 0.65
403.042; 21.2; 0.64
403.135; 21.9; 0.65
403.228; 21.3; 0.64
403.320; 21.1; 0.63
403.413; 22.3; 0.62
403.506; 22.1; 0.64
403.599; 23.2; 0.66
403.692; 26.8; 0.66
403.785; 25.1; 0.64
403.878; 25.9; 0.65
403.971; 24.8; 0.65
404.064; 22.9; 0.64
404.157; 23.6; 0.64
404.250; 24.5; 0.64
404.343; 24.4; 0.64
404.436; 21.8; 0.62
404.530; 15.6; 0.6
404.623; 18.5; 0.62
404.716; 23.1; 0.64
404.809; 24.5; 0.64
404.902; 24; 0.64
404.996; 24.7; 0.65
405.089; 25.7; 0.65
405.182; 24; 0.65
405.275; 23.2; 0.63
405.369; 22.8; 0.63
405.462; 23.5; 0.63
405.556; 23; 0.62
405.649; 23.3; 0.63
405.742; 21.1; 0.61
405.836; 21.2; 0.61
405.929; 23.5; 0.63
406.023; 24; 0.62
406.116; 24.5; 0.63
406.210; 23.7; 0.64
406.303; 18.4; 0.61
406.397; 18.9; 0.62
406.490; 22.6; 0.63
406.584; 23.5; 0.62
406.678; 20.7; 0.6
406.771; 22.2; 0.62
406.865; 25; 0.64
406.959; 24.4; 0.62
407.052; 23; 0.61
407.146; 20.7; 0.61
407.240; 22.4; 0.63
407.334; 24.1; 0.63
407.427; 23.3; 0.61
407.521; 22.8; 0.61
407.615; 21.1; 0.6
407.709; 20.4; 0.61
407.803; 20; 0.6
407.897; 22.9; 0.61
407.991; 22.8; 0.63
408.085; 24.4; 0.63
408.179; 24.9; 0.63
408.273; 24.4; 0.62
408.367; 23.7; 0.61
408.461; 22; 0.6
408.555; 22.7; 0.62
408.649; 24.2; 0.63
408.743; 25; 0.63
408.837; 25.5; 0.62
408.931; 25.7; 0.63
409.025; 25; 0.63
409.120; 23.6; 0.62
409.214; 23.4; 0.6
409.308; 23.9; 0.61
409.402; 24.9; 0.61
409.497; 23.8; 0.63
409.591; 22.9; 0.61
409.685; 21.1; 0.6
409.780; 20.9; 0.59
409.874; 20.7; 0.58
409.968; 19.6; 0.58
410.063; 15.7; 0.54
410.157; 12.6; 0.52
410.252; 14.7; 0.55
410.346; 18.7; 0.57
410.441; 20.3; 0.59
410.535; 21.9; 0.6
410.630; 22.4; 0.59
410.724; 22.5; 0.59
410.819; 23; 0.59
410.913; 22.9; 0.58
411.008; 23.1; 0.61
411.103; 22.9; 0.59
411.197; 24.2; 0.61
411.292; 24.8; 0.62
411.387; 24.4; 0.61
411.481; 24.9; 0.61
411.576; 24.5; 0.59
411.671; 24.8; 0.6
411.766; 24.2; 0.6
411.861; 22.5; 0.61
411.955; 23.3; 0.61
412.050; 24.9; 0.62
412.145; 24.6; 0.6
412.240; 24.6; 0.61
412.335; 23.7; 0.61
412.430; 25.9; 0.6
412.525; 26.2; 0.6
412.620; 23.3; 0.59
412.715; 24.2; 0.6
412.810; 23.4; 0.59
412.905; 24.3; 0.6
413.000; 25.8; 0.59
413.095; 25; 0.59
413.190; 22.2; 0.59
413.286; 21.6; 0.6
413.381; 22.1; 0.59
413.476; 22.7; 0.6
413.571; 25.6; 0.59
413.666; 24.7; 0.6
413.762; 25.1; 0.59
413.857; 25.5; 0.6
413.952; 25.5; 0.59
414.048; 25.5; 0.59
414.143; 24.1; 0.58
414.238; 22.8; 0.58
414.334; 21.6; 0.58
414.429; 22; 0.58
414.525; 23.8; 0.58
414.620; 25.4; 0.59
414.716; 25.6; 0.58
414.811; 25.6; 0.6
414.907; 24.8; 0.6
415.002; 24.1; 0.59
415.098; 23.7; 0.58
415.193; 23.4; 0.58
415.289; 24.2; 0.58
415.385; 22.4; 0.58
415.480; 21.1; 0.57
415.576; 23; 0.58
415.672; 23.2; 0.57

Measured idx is 1.52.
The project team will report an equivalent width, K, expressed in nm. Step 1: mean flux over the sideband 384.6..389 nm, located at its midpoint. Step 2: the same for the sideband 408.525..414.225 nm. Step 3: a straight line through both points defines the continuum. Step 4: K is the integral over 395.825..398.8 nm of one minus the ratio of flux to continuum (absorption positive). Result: 0.80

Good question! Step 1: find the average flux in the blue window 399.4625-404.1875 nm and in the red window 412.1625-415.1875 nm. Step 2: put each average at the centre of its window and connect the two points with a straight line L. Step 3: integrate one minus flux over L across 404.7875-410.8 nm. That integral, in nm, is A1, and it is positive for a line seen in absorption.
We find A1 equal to 0.334 nm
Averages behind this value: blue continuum 23.3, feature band 22.4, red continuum 24.2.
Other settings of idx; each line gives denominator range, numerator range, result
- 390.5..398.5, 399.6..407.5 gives 1.53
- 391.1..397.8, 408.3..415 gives 1.71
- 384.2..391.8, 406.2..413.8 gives 1.30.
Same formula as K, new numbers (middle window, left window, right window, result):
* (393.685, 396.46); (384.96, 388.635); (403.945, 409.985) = 0.54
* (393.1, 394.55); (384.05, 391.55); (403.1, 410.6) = 0.72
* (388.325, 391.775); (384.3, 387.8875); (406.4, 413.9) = 0.36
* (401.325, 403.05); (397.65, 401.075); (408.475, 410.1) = -0.11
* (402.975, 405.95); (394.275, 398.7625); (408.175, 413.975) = -0.41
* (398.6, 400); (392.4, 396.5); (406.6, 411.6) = -0.43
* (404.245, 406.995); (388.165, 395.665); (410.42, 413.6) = -0.15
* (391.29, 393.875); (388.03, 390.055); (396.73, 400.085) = 0.63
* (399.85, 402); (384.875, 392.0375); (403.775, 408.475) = -0.14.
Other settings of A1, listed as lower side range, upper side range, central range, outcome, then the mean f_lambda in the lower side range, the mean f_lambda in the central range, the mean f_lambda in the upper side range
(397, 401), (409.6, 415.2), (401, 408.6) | -0.49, 20.6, 23.1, 23.1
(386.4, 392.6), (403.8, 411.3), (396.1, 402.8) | 0.35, 19.1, 20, 22.5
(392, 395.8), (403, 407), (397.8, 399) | -0.23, 14.7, 21.5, 22.8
